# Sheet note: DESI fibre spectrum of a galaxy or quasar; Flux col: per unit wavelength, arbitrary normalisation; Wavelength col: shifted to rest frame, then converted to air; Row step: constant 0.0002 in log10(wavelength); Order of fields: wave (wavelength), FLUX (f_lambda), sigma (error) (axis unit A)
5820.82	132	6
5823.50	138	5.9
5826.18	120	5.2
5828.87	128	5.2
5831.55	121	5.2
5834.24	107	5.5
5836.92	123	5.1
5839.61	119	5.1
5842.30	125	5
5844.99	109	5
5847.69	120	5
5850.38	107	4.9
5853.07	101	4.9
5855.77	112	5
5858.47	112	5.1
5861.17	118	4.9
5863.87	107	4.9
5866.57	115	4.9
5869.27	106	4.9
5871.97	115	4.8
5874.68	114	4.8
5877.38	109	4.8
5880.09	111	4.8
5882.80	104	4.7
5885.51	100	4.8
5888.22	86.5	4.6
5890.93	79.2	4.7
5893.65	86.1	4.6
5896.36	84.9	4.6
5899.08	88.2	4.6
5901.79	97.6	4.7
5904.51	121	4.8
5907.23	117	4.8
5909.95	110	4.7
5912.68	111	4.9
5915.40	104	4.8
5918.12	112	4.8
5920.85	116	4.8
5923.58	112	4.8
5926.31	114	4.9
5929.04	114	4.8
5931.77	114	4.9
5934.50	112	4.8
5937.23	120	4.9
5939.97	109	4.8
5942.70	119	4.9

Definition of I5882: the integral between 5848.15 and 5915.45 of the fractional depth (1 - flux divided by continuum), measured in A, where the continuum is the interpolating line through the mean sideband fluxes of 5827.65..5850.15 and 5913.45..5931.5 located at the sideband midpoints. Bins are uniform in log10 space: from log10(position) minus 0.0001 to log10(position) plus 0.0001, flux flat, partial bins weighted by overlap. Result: 6.0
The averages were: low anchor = 118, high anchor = 112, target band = 105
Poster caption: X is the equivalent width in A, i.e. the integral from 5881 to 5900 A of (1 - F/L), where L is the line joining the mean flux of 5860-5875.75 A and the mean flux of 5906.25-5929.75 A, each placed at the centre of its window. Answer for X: 3.7 A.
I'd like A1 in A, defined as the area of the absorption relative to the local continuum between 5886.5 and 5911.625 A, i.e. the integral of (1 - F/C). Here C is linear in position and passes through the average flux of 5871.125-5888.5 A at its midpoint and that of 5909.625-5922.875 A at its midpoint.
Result 2.7 A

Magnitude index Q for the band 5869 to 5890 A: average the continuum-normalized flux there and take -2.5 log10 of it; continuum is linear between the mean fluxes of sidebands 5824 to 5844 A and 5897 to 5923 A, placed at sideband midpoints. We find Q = 0.08 mag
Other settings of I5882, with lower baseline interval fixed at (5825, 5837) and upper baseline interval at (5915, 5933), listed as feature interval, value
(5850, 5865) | 1.00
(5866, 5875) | 0.35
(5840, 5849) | 0.03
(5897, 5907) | 1.01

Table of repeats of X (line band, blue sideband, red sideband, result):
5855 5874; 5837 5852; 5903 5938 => 0.5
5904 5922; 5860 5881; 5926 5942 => 0.1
